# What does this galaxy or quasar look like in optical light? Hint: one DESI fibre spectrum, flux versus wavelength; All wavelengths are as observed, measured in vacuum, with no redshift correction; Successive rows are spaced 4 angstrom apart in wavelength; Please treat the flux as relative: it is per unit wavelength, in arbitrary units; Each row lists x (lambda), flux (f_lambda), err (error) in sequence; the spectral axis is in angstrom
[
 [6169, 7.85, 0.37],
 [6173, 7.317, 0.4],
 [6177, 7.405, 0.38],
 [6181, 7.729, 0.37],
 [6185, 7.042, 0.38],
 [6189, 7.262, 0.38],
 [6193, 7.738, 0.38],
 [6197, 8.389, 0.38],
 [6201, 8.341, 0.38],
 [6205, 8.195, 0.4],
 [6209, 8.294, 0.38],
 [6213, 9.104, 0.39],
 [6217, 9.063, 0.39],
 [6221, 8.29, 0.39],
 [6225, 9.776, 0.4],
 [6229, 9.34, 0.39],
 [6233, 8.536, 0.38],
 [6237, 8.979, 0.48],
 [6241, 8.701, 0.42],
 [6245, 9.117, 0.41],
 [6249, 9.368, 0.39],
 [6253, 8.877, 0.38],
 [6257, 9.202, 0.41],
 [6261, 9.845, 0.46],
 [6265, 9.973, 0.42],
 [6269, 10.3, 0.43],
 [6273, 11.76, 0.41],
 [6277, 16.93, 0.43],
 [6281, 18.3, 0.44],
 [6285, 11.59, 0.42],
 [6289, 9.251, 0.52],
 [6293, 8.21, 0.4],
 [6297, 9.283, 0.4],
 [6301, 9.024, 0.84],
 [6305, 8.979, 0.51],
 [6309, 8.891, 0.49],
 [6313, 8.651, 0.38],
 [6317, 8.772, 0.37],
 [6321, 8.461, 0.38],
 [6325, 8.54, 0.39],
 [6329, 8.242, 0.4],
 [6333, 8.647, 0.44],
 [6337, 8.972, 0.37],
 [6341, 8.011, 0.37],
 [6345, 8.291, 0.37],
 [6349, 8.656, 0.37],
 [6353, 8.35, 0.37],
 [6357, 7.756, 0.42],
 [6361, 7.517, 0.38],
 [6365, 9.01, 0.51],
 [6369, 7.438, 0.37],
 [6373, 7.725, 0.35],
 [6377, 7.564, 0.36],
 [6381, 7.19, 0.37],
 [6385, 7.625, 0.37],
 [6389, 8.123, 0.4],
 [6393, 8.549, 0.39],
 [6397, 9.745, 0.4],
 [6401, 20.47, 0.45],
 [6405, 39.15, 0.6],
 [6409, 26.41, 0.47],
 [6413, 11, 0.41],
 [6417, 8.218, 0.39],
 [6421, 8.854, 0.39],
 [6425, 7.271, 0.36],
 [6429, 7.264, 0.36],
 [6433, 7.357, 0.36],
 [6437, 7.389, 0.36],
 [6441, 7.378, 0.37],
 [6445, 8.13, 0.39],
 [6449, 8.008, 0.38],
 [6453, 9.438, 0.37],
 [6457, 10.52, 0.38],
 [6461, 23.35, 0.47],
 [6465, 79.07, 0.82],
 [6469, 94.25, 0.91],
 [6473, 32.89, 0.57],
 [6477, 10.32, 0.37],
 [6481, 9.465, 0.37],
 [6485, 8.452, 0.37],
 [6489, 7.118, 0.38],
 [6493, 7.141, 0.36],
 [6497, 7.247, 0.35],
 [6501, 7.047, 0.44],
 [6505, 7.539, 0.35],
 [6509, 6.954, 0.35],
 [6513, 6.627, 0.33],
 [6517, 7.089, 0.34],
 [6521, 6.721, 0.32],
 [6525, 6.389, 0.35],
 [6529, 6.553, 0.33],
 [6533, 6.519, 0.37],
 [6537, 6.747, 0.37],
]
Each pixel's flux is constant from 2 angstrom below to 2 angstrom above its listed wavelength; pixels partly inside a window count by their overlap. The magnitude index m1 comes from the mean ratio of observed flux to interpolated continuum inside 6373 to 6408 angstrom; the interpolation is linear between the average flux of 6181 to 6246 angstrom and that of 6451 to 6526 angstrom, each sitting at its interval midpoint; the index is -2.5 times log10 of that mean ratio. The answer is 0.115 mag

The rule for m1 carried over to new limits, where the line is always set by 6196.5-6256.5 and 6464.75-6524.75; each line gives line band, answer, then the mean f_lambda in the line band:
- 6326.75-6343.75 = 0.42 mag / 8.46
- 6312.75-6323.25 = 0.35 mag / 8.62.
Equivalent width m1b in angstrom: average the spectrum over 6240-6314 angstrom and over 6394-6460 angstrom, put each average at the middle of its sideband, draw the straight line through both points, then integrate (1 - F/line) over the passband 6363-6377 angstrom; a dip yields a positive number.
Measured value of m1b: 4.38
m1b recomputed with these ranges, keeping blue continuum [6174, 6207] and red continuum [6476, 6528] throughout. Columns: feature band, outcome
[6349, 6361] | -0.7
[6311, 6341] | -3.7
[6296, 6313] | -3.0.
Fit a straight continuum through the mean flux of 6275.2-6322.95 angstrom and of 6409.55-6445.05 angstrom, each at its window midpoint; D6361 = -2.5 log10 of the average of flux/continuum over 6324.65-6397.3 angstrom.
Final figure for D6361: 0.19 mag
